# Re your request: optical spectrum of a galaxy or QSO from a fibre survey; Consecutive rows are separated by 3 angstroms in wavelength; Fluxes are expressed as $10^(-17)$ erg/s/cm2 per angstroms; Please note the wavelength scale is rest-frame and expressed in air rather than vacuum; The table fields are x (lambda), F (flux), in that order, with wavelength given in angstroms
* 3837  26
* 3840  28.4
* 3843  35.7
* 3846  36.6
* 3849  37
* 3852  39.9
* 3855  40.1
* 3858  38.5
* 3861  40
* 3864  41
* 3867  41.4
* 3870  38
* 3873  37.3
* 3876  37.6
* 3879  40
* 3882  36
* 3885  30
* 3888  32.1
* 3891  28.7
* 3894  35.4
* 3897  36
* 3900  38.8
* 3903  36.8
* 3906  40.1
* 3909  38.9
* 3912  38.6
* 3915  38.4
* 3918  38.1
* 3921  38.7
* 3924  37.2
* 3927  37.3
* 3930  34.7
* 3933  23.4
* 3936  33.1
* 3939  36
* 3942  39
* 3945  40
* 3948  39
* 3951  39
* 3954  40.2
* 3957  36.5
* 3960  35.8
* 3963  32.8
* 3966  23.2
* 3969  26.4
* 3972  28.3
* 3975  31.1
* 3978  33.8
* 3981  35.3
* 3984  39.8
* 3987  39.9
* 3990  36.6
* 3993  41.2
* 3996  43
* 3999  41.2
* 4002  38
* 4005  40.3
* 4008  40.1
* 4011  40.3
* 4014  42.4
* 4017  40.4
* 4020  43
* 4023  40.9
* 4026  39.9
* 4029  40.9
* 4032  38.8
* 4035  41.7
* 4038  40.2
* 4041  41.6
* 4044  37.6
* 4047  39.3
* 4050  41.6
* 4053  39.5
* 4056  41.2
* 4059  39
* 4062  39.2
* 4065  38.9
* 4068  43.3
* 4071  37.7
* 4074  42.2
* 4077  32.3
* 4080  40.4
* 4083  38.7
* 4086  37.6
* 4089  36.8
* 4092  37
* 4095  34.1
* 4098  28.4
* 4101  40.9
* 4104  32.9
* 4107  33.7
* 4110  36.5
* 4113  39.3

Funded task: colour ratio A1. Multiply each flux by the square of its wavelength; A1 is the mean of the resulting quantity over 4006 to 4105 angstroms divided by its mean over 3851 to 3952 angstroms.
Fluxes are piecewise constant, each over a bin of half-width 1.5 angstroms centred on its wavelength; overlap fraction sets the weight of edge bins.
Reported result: 1.1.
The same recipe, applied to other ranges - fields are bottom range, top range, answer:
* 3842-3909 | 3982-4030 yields 1.16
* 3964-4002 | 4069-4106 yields 1.10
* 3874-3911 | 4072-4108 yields 1.12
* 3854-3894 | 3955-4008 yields 1.02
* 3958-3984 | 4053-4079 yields 1.31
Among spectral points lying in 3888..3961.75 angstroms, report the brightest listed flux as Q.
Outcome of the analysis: 40.2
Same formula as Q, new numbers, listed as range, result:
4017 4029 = 43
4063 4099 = 43.3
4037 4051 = 41.6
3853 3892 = 41.4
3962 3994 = 41.2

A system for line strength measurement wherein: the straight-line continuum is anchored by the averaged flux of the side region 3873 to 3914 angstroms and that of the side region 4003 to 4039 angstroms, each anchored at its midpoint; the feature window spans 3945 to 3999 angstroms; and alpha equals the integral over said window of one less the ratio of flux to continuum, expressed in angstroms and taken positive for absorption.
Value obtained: 4.53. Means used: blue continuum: 36.1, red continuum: 40.7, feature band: 35.7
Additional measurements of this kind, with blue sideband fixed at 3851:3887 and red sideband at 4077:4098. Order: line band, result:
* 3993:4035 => -4.2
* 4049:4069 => -2.0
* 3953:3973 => 3.0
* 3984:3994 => -0.5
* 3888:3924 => 0.9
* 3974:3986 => 0.6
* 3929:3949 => 1.4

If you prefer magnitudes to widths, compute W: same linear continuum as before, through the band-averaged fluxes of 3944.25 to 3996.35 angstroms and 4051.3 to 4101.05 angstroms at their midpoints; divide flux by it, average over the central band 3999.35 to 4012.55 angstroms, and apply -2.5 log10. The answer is -0.10 mag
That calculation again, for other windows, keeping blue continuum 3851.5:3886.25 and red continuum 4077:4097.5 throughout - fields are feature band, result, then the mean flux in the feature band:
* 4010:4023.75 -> -0.119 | 41.5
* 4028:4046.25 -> -0.086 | 40.1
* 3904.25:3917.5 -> -0.025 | 38.9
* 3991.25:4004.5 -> -0.095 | 40.7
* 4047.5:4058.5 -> -0.101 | 40.5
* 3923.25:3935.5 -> 0.153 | 32.9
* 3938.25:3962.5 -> -0.010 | 38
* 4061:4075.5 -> -0.100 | 40.3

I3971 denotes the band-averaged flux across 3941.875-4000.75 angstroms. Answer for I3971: 36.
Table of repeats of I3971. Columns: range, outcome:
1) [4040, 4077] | 39.8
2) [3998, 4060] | 40.4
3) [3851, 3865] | 39.9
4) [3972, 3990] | 35.4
